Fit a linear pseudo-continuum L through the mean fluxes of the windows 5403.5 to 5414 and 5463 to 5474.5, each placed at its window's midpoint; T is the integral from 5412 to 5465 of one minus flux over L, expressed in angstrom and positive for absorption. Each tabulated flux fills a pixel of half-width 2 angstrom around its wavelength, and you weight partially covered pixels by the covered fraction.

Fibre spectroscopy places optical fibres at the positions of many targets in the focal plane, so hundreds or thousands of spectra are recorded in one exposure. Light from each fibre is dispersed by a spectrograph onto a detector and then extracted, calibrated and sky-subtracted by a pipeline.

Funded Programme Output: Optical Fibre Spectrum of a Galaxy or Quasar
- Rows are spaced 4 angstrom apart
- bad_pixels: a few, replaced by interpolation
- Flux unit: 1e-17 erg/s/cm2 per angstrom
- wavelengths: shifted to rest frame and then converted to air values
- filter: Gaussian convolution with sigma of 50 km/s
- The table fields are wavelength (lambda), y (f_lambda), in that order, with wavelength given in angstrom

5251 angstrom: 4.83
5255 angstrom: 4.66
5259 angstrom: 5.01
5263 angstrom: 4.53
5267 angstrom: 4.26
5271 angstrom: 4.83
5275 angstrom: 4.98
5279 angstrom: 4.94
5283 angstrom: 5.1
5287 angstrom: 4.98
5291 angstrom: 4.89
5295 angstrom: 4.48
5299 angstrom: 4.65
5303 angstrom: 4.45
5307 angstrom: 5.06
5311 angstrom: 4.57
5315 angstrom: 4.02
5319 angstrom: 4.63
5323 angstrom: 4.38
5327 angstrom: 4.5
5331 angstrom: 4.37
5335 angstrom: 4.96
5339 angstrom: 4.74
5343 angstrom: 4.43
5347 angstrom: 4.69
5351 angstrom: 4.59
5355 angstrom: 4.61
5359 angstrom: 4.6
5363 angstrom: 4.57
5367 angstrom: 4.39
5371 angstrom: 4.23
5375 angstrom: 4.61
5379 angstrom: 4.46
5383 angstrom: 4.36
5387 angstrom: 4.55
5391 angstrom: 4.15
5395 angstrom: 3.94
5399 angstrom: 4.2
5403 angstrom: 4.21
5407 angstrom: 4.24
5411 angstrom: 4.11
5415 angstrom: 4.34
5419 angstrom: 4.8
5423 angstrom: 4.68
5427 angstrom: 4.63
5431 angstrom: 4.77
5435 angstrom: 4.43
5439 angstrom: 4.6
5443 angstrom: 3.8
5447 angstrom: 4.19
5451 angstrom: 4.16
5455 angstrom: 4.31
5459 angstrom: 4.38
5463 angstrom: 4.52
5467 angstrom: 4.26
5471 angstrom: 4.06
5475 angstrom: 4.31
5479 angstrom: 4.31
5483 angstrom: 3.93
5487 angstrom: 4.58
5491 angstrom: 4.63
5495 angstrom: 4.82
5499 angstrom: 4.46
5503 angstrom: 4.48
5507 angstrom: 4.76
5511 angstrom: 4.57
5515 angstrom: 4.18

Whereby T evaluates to -2.60 angstrom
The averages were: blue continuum 4.2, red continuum 4.24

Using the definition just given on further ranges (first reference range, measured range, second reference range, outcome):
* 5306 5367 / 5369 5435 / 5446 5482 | 0.30 angstrom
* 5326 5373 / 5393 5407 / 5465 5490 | 0.96 angstrom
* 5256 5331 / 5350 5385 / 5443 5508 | 0.45 angstrom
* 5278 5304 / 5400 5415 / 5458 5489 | 0.88 angstrom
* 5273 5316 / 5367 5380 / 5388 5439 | 0.25 angstrom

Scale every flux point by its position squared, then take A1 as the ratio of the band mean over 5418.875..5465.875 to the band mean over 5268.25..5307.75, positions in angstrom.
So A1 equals 0.97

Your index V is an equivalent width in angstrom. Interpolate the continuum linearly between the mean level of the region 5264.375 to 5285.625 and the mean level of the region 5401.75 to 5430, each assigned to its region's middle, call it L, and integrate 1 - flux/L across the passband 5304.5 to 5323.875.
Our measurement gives 0.7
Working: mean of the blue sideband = 4.82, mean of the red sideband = 4.45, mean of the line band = 4.54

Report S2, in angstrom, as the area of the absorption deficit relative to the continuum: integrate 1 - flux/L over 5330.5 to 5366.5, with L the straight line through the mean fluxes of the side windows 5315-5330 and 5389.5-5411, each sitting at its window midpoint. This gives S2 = -2.36 angstrom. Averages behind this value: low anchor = 4.43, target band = 4.62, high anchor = 4.14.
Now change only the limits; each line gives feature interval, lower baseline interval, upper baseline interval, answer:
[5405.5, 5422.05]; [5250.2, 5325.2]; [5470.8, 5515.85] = 0.53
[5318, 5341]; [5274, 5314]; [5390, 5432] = 0.31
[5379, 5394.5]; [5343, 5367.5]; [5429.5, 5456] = 0.53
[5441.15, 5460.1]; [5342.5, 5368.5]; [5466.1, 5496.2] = 1.05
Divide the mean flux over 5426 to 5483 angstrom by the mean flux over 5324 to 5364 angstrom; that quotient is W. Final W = 0.9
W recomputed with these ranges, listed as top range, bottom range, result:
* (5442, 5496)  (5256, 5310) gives 0.90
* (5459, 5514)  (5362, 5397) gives 1.02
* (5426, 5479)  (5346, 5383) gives 0.96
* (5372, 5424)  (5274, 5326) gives 0.93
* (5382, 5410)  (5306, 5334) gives 0.94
